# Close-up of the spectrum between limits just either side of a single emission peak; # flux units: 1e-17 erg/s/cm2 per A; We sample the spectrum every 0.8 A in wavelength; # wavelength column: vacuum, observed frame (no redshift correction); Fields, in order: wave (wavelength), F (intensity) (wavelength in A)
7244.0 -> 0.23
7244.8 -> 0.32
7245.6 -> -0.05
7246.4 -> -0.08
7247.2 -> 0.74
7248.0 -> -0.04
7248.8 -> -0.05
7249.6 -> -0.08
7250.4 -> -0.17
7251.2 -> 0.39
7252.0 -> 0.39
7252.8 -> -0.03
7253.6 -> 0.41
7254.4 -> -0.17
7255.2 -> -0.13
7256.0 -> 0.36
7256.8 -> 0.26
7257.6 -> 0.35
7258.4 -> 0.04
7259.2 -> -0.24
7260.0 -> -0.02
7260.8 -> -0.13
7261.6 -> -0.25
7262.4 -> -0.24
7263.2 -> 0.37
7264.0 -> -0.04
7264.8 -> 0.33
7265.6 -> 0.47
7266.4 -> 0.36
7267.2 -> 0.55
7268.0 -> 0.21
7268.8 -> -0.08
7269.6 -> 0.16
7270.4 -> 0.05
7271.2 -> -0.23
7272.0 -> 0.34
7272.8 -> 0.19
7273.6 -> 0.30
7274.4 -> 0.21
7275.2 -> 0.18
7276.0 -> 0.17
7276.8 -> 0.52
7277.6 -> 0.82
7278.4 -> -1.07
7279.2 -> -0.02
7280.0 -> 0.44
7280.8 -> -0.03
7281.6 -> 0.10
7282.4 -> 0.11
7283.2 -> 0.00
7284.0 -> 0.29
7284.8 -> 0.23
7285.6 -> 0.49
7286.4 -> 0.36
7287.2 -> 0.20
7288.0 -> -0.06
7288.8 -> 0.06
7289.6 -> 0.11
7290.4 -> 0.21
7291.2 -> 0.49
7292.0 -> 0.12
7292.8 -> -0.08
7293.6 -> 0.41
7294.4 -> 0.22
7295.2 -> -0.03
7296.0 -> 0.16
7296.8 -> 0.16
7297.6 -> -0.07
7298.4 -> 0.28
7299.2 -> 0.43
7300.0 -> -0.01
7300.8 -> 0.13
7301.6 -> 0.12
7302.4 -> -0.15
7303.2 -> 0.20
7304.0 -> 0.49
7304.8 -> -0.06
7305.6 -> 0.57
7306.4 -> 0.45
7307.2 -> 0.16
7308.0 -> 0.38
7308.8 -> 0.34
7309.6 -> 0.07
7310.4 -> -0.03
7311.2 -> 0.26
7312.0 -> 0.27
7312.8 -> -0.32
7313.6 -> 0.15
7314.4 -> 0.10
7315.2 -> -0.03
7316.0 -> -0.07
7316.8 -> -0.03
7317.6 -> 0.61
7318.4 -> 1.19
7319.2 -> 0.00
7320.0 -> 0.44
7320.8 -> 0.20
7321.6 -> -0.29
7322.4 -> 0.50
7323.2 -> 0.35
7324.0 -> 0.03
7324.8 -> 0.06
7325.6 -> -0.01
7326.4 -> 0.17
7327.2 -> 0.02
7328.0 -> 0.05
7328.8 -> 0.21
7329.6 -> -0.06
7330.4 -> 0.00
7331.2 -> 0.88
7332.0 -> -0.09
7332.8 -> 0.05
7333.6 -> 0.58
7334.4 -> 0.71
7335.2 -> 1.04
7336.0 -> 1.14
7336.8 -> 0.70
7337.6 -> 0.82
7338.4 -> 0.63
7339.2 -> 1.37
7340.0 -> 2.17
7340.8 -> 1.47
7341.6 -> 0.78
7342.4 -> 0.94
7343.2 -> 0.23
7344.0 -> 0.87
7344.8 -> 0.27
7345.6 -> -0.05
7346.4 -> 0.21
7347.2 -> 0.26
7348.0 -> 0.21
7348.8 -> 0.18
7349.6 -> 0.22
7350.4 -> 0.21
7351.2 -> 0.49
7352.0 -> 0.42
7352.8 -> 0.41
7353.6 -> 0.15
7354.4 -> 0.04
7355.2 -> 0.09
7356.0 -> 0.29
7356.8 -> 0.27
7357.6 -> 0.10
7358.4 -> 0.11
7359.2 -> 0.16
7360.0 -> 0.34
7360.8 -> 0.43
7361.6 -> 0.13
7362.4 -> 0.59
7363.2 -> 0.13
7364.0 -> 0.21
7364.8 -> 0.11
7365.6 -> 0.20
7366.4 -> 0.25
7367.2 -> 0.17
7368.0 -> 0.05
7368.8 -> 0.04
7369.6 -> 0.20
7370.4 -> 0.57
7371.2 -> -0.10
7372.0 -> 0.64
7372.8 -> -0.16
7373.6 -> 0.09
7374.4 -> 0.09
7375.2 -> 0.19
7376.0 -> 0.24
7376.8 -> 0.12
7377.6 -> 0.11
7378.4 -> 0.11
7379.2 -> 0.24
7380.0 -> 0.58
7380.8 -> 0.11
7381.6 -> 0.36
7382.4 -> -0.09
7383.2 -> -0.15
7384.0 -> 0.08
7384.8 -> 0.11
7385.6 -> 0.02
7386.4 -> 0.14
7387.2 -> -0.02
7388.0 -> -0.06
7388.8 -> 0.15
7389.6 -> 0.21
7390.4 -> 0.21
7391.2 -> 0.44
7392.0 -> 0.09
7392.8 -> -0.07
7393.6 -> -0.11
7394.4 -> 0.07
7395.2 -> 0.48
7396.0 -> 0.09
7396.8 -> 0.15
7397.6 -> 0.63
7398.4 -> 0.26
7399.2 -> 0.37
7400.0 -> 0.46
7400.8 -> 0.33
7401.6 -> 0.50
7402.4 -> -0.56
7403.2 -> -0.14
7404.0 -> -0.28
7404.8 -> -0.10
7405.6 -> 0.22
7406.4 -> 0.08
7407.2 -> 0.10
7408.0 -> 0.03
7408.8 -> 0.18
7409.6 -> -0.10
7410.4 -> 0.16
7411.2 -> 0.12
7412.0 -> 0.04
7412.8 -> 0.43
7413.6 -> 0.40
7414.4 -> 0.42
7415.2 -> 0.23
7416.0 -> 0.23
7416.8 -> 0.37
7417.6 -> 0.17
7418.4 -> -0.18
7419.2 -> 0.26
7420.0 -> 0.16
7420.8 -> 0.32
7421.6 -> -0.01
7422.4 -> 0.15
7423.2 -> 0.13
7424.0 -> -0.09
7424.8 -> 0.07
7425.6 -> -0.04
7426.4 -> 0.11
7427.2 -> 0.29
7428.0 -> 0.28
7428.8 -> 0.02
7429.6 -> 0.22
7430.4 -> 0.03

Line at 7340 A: [O II] 3727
